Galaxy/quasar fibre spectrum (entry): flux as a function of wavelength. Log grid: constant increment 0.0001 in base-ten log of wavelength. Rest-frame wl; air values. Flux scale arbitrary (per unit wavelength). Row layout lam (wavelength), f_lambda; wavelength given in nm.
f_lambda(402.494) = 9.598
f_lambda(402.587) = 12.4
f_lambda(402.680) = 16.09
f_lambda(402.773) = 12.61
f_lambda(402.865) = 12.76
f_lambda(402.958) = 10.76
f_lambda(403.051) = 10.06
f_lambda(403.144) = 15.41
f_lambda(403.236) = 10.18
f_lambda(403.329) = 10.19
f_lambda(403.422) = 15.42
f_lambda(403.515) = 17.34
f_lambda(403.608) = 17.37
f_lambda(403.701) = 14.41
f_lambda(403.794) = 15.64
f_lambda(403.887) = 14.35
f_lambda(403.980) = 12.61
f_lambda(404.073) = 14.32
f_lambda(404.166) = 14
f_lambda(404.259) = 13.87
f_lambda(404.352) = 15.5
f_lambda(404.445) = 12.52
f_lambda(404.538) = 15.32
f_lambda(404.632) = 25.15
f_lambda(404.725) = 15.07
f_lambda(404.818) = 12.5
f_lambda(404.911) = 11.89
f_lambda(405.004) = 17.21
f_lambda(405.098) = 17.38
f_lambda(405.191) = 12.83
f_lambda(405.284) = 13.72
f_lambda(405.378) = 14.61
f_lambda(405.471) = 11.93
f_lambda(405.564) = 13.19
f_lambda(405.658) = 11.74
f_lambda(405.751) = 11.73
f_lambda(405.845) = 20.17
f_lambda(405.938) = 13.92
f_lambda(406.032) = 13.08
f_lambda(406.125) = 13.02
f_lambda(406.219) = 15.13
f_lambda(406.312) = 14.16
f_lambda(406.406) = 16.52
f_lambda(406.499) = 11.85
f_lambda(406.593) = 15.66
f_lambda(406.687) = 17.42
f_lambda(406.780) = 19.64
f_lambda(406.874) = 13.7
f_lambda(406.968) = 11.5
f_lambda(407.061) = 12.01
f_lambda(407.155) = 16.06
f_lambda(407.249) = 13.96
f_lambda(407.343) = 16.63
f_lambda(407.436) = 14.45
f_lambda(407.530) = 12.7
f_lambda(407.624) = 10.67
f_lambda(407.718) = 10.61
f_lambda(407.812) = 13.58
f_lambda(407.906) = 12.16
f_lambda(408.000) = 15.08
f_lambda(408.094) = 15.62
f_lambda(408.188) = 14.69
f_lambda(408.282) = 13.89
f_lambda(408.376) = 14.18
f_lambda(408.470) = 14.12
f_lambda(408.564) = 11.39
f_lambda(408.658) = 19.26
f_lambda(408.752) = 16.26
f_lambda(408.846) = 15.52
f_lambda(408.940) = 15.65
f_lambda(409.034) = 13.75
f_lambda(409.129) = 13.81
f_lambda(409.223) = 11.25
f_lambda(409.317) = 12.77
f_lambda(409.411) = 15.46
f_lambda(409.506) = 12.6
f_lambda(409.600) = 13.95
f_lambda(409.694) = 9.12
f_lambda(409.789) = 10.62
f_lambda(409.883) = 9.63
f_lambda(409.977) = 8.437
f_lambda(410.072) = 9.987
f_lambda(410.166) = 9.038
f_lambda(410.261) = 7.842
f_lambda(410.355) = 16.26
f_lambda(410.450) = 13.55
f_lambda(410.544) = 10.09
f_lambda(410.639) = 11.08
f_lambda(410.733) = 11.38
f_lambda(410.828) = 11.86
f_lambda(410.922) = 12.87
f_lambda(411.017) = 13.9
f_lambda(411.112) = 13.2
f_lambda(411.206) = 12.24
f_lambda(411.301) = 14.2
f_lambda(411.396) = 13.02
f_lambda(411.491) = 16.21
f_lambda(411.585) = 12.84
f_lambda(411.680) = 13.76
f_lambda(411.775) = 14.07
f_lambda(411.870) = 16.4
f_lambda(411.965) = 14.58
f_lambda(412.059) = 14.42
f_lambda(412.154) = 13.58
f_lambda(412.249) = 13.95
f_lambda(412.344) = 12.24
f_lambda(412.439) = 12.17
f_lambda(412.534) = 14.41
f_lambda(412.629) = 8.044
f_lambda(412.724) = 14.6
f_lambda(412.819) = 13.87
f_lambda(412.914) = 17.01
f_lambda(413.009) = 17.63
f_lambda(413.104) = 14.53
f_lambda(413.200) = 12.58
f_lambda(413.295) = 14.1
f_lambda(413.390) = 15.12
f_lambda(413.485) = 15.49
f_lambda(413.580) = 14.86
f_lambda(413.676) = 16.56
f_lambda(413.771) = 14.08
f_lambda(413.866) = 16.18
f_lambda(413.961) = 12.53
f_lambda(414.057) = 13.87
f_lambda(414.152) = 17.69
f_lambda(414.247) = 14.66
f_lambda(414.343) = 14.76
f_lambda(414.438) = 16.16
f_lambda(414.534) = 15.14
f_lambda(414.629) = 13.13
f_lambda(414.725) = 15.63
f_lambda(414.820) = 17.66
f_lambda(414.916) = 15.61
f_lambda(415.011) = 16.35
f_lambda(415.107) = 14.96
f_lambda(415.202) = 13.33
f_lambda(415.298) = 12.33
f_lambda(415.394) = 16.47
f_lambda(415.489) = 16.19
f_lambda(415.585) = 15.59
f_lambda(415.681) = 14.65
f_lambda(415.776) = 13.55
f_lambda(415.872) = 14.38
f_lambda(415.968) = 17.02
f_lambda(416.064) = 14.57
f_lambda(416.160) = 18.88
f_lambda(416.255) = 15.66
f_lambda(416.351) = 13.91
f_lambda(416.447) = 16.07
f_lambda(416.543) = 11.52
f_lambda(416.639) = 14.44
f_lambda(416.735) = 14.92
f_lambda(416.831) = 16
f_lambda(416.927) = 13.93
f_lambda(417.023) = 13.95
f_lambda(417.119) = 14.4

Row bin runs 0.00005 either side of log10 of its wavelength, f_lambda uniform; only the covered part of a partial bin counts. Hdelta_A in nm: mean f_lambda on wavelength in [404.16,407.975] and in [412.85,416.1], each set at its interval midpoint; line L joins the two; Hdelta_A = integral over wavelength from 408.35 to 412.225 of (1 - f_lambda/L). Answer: 0.45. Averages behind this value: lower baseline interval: 14.4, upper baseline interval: 15.1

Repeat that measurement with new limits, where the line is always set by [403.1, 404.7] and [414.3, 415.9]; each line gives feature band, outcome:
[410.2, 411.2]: 0.19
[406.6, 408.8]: 0.09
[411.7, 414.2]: 0.11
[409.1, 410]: 0.19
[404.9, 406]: 0.05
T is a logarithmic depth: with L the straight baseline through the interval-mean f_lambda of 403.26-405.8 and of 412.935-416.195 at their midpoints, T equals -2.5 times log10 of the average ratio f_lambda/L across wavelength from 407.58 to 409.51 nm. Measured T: 0.06 mag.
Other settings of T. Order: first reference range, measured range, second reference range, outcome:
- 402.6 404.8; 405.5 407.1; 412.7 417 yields 0.01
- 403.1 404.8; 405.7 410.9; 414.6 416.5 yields 0.12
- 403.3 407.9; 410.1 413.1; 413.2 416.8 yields 0.12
